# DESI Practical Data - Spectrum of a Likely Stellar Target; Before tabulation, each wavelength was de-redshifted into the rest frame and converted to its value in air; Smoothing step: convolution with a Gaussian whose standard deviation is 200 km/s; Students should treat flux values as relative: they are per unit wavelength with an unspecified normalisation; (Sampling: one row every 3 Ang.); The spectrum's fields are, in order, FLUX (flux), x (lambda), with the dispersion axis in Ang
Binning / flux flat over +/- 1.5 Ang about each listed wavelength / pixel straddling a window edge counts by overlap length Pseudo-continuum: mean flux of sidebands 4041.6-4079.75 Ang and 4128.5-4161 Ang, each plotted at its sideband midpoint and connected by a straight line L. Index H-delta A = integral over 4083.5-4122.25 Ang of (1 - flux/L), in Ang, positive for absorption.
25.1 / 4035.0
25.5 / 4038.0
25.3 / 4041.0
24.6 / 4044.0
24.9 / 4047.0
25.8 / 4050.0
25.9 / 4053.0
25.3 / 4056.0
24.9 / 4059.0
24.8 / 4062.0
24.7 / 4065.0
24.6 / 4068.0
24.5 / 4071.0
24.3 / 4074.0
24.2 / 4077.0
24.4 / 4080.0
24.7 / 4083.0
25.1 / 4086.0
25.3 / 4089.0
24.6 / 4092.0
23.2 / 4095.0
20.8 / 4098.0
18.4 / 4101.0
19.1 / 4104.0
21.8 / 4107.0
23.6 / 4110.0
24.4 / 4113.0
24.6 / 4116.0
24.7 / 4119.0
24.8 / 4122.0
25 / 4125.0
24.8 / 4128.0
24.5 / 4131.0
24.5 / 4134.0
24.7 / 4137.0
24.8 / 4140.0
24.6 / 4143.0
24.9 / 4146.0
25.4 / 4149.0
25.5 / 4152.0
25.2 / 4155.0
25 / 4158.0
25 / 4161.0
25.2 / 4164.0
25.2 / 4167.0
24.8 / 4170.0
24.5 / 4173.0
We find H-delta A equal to 2.8 Ang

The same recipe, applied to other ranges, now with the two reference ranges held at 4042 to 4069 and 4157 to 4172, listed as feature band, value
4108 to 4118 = 0.4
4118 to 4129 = 0.1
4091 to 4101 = 1.2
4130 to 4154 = 0.1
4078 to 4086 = 0.1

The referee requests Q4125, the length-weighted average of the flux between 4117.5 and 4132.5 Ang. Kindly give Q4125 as 24.8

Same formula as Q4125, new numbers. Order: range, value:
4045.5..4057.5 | 25.5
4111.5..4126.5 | 24.7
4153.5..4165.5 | 25.1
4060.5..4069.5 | 24.7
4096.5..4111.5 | 20.7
